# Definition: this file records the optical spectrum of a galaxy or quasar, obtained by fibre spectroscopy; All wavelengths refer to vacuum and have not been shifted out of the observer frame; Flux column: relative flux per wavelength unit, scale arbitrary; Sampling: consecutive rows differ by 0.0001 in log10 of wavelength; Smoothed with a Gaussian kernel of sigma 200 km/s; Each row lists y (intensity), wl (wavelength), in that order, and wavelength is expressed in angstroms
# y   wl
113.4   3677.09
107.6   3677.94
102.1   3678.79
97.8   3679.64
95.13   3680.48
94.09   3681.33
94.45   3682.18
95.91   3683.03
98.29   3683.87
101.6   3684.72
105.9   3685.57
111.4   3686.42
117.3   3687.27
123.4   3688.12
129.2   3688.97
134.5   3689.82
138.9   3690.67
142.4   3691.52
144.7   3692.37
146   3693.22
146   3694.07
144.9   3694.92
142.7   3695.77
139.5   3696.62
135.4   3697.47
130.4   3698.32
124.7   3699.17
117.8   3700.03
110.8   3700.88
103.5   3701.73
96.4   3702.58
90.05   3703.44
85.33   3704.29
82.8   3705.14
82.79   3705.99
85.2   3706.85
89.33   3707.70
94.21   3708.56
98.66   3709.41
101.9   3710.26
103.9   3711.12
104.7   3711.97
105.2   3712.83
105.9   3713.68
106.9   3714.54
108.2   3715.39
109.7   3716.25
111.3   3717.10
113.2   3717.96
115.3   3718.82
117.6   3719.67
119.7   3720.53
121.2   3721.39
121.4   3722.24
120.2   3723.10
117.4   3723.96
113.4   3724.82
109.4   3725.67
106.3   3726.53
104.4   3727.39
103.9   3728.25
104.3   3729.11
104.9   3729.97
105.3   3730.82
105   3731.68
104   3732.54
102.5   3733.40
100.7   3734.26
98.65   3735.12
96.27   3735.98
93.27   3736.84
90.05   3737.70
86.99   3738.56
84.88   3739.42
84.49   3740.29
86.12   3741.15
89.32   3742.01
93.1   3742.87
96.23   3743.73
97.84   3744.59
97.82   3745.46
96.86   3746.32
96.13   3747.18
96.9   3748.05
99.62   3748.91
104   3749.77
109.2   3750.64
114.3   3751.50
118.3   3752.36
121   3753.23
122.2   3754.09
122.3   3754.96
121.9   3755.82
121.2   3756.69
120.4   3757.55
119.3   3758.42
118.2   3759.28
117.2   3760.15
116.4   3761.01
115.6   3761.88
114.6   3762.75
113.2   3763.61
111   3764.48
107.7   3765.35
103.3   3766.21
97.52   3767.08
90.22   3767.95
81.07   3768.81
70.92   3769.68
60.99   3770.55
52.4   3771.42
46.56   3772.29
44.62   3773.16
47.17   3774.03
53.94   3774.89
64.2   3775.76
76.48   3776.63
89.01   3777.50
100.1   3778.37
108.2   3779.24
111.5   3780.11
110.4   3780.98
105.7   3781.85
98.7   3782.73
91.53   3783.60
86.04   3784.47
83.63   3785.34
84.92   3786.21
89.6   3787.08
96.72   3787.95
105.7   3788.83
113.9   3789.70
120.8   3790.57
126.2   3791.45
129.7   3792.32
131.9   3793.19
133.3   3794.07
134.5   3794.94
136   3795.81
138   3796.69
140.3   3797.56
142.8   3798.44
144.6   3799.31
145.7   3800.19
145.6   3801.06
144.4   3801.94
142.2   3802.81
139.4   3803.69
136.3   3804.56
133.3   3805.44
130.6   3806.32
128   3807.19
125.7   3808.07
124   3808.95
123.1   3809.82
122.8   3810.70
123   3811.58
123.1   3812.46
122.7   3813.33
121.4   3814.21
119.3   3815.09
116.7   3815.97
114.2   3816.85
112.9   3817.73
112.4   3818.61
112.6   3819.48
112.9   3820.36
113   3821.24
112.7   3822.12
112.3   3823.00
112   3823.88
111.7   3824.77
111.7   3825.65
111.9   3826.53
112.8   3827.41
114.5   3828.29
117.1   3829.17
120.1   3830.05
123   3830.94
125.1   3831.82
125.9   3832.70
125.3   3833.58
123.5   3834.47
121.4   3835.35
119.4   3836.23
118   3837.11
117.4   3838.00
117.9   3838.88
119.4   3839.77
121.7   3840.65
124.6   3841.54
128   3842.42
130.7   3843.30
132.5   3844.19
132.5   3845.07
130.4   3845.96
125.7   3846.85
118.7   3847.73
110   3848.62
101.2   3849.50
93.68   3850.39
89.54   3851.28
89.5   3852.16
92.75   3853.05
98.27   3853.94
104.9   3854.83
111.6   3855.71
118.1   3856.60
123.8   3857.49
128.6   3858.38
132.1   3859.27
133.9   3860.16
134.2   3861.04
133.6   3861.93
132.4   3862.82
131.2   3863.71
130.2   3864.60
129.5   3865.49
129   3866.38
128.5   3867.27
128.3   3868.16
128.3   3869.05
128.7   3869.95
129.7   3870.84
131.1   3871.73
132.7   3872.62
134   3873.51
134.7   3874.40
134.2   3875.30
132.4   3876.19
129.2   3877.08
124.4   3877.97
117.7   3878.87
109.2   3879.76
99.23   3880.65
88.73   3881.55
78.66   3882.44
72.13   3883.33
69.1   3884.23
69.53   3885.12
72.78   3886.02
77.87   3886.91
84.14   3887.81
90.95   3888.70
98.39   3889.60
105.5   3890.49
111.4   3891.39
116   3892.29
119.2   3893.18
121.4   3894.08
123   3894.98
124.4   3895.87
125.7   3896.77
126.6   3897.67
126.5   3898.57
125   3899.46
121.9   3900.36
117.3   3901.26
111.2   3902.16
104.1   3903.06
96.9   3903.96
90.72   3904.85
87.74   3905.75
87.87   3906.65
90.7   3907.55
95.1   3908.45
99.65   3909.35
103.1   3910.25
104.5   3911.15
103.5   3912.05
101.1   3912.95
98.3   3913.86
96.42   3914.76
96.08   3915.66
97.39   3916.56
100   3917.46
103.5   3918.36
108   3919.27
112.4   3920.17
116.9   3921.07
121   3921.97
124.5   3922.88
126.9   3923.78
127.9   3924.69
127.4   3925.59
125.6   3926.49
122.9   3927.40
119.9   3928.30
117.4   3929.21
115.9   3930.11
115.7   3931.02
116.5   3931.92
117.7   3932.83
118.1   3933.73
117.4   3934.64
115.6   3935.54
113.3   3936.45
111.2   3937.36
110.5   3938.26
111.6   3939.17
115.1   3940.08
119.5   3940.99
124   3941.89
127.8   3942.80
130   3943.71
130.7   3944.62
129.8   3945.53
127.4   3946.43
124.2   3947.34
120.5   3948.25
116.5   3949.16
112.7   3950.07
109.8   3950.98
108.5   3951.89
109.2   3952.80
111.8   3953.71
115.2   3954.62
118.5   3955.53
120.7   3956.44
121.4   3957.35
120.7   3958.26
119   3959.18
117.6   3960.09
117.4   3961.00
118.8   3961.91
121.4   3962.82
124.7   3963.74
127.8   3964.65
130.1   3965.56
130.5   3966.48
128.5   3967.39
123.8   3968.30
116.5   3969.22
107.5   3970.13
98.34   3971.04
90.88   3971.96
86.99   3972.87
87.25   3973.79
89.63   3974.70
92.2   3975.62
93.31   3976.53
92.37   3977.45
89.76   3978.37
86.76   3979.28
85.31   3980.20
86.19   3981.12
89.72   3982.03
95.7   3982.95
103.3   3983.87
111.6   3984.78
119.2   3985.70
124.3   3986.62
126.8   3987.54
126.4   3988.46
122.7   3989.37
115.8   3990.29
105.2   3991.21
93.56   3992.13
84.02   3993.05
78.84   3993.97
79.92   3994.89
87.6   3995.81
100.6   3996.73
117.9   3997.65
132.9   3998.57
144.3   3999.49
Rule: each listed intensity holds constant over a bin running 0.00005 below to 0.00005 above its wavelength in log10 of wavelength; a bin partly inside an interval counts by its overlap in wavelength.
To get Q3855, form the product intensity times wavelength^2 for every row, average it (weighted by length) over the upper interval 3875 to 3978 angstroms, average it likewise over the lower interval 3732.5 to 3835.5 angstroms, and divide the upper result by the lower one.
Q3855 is 1.1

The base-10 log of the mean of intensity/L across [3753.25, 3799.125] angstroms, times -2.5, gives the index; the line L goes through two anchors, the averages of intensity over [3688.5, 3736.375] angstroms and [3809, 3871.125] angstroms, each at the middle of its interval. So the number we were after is 0.13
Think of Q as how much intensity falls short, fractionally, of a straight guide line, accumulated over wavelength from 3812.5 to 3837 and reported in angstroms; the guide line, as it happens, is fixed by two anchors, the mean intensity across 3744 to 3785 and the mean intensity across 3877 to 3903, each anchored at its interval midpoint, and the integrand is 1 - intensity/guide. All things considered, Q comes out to -3.9 angstroms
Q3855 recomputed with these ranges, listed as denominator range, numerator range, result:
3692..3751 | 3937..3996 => 1.18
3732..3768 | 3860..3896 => 1.17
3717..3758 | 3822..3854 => 1.16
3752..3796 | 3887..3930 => 1.16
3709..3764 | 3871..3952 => 1.14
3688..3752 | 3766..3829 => 1.06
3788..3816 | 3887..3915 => 0.86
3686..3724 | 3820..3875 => 1.13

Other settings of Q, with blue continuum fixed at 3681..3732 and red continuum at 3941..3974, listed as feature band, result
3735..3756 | 2.35 angstroms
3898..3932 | 2.14 angstroms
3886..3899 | 0.77 angstroms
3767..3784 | 5.10 angstroms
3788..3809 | -3.35 angstroms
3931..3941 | 0.19 angstroms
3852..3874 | -1.64 angstroms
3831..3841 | -0.55 angstroms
